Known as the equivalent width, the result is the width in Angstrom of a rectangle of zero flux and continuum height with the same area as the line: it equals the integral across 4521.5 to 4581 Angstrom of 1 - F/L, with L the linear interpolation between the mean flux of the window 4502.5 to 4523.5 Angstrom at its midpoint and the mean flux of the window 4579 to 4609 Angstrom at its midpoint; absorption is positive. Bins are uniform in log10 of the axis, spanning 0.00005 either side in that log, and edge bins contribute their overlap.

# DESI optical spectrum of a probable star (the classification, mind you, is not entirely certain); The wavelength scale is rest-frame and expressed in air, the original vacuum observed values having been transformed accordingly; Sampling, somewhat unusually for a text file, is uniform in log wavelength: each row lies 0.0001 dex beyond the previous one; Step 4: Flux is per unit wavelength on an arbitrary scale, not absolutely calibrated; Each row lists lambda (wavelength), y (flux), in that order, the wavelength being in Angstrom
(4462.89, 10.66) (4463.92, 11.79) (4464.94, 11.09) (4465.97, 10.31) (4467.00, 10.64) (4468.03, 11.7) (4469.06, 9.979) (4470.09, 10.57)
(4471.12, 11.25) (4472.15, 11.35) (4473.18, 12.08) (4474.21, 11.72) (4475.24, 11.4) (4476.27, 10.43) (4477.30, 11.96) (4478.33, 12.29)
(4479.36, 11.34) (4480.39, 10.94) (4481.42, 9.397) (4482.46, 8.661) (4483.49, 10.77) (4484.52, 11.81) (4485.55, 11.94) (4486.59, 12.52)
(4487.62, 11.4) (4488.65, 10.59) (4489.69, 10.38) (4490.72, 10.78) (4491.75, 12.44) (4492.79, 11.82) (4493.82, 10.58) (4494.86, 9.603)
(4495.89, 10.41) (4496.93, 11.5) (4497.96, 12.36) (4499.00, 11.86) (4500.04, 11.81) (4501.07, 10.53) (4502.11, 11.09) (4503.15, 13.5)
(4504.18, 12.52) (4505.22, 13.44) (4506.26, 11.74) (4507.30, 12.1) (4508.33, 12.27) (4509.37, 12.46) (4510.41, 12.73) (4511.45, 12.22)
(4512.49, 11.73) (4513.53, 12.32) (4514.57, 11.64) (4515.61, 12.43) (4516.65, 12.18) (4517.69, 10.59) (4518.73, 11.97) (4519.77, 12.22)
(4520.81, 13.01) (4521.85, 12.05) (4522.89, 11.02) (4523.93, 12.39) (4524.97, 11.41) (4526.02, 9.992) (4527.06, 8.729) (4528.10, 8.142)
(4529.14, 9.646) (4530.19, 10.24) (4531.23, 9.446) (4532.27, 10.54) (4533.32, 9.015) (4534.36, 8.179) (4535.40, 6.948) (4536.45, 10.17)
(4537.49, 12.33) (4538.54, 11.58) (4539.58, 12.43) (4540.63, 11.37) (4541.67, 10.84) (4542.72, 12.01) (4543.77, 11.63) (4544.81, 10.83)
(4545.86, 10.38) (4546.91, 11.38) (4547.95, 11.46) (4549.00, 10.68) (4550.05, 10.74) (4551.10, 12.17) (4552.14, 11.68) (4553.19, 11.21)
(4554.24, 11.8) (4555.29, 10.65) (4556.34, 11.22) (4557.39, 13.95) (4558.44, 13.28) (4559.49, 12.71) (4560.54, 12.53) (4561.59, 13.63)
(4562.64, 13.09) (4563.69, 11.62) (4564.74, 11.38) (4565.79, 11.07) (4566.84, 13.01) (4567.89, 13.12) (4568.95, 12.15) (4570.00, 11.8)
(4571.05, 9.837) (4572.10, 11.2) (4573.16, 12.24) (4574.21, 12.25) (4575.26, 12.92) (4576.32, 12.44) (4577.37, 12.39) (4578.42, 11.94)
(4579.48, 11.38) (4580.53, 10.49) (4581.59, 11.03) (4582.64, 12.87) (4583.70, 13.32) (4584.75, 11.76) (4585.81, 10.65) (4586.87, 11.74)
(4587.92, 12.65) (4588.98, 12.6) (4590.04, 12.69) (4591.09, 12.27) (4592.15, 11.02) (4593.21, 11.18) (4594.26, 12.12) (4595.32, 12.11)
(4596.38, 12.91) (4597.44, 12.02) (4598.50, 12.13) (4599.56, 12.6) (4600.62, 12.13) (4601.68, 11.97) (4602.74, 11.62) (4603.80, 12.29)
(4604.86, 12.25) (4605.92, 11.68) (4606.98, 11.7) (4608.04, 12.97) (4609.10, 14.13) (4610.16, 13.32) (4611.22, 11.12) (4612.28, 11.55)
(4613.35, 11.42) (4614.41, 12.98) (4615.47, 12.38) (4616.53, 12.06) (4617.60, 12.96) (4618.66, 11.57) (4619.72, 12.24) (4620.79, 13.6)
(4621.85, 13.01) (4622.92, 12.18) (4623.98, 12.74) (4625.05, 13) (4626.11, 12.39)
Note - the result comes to 4.0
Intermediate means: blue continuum 12.2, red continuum 12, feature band 11.3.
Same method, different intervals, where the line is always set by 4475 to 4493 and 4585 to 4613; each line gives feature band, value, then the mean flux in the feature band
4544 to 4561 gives 0.1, 11.7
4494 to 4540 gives 0.8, 11.2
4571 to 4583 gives 0.1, 11.8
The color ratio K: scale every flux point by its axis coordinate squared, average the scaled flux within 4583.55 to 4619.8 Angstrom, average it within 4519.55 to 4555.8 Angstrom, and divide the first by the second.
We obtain 1.16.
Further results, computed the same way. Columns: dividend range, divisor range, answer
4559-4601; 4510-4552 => 1.12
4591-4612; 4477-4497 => 1.16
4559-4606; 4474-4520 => 1.08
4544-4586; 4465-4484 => 1.13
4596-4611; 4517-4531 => 1.18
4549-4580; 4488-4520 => 1.05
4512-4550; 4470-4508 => 0.98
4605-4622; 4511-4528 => 1.12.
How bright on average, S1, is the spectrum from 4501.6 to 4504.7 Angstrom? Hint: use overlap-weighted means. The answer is 12.4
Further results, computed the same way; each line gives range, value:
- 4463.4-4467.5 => 11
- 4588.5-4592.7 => 12.1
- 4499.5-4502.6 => 11.1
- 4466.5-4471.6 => 10.8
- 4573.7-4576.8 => 12.5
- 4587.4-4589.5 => 12.6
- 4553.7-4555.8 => 11.2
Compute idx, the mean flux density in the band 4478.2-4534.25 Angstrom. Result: 11.3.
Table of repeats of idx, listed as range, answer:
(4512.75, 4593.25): 11.5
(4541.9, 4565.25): 11.8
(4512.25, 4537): 10.7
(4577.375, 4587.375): 11.7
